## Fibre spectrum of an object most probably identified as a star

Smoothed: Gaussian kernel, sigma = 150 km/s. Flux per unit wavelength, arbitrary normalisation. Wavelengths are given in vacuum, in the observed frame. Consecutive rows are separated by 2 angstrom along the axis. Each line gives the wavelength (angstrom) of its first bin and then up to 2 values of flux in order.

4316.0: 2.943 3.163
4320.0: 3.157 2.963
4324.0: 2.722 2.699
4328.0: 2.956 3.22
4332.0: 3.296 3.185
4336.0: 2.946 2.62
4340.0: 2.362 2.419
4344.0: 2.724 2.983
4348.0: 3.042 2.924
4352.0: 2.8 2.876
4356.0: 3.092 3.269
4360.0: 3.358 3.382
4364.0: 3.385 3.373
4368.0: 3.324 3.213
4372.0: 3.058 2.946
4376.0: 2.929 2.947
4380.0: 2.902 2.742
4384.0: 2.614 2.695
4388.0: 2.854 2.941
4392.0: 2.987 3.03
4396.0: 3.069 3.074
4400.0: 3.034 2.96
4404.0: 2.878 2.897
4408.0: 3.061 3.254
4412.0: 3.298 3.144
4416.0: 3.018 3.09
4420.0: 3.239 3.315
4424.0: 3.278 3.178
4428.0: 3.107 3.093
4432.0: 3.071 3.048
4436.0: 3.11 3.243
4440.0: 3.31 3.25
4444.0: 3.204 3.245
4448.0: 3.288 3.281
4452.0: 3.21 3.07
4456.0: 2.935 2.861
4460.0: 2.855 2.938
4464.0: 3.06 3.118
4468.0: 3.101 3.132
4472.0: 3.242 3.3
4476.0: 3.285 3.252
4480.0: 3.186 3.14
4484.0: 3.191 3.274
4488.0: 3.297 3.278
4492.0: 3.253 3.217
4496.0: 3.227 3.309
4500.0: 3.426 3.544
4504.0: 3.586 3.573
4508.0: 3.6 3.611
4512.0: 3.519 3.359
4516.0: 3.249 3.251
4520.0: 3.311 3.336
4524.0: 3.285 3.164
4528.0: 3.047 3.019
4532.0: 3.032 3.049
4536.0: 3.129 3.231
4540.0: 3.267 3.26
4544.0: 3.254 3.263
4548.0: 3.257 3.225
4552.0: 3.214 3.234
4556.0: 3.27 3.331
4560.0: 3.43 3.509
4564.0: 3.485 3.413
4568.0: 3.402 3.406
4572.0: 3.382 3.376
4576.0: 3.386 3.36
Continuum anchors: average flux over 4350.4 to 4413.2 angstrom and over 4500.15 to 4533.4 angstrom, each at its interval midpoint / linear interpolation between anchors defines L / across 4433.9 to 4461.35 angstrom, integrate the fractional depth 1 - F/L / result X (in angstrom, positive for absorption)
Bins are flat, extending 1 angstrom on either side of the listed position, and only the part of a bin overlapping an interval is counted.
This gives 0.4 angstrom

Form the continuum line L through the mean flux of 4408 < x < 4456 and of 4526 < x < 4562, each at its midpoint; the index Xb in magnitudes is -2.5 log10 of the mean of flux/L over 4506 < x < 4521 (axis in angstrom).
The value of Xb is -0.07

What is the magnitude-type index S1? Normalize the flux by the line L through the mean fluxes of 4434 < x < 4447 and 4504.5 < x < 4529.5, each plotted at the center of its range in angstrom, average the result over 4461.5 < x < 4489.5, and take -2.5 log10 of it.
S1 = 0.031 mag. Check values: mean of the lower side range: 3.21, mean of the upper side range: 3.36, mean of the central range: 3.19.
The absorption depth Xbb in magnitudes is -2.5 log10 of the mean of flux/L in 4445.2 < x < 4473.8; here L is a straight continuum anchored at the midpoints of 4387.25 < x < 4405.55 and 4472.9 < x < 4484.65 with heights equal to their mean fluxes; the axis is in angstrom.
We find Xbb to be 0.02 mag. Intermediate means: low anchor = 2.98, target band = 3.1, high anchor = 3.23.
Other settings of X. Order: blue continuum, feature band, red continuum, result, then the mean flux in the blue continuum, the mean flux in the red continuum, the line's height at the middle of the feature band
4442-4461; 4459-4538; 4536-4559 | -1.7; 3.11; 3.25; 3.18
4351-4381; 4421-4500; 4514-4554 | -0.1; 3.12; 3.21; 3.17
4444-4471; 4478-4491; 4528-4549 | -0.5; 3.09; 3.17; 3.12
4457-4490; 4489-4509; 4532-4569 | -1.3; 3.14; 3.28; 3.19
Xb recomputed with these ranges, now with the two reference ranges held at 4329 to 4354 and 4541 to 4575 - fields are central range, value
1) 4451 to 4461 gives 0.05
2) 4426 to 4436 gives -0.01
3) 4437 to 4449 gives -0.06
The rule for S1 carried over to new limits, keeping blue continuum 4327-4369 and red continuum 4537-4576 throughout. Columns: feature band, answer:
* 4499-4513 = -0.09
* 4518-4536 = 0.04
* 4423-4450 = -0.01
